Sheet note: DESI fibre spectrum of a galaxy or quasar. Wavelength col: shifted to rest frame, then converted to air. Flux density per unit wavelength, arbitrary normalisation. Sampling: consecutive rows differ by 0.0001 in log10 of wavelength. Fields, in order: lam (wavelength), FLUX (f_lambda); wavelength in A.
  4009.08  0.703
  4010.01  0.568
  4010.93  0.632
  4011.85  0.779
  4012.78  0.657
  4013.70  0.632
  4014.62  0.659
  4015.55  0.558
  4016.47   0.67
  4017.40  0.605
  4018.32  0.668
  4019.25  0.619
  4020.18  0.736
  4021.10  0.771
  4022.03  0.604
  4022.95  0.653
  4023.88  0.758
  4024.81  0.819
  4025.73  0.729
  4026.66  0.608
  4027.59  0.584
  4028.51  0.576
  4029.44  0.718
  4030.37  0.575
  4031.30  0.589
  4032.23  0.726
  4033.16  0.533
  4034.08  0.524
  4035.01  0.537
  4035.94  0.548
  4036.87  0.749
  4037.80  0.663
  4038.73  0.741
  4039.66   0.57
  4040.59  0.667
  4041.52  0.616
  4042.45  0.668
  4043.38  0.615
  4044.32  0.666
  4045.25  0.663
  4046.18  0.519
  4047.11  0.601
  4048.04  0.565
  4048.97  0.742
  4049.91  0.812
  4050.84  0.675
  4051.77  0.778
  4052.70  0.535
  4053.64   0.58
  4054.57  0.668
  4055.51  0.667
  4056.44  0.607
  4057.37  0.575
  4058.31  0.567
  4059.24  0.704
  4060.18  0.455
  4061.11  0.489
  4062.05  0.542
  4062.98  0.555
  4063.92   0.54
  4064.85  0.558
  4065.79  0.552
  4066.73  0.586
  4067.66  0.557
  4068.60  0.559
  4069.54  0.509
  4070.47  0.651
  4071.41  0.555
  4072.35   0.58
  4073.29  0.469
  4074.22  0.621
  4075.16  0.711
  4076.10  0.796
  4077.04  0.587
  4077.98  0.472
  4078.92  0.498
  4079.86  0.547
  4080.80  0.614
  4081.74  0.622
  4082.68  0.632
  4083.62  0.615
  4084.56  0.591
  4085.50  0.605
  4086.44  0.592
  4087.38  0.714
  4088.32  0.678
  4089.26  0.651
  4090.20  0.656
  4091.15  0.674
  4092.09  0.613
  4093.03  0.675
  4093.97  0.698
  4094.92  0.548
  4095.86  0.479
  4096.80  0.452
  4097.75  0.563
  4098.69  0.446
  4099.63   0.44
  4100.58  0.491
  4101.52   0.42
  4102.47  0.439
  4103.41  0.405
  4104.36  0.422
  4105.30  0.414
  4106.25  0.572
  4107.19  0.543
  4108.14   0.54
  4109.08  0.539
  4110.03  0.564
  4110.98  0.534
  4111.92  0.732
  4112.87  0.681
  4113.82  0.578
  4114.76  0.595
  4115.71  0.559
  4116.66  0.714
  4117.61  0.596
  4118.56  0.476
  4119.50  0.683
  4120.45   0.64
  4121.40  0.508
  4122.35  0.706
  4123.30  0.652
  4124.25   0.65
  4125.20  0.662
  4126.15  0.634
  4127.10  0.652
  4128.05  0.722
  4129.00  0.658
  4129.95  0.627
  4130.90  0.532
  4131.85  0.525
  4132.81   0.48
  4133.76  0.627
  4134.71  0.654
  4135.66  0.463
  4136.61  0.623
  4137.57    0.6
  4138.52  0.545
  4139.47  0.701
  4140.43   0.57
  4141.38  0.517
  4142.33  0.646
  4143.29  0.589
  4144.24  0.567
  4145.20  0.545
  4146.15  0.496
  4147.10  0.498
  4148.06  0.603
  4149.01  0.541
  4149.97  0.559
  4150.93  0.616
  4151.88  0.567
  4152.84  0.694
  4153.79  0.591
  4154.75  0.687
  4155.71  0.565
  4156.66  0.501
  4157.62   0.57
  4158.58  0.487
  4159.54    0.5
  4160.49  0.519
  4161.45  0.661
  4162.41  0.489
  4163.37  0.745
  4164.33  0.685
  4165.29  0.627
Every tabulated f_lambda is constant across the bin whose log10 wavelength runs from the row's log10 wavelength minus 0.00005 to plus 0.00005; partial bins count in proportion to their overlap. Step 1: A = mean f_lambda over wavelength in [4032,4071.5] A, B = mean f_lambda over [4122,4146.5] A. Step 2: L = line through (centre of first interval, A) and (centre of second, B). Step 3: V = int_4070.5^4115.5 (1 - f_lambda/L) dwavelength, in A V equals 2.46 A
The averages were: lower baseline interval 0.609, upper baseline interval 0.602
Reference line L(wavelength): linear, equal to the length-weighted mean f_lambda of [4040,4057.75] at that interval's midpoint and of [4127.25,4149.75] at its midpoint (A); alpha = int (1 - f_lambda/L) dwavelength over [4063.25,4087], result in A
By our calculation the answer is 1.5 A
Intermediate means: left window 0.643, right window 0.58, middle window 0.585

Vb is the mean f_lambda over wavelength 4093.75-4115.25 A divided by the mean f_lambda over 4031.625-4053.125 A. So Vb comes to 0.82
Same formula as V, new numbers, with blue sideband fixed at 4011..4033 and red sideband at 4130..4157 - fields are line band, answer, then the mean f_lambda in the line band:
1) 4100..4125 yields 1.4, 0.564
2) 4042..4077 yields 1.6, 0.608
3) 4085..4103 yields 1.2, 0.57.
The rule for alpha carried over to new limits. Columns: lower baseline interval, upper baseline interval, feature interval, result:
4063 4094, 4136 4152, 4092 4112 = 2.53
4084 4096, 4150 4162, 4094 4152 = 3.50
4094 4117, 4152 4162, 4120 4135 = -1.92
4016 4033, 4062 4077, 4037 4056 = -0.81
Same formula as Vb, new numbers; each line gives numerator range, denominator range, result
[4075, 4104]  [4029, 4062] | 0.92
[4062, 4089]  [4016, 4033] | 0.89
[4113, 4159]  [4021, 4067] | 0.95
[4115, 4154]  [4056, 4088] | 1.02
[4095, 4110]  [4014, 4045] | 0.75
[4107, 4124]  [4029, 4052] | 0.94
